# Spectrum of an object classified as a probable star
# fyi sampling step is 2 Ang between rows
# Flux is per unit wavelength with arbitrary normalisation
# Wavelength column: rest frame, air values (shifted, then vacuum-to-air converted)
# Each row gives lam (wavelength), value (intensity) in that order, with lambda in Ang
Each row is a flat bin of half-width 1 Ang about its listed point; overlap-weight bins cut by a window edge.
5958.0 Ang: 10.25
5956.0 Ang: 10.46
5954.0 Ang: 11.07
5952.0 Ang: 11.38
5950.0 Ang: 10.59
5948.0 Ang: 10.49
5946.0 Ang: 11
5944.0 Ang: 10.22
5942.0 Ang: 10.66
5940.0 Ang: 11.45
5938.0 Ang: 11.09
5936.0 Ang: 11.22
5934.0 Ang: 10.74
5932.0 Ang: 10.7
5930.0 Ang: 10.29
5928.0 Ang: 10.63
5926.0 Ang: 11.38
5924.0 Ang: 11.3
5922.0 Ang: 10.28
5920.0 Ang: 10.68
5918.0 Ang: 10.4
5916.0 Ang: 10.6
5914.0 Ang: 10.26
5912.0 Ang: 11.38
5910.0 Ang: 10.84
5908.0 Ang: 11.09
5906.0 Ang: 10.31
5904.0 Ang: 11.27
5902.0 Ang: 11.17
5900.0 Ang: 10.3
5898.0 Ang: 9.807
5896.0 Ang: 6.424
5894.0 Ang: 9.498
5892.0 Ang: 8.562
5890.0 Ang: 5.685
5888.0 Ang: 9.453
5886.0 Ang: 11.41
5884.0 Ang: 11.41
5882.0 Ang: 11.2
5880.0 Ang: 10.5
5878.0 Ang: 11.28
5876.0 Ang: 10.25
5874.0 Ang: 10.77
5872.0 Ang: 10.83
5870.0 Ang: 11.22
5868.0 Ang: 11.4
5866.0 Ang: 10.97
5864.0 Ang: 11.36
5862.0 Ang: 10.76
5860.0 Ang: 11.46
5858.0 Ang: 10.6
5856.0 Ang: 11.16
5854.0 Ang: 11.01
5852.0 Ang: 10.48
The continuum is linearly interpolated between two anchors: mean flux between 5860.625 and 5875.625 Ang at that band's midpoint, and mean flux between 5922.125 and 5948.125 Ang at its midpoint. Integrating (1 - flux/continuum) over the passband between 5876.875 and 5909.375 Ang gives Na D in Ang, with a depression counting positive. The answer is 2.9 Ang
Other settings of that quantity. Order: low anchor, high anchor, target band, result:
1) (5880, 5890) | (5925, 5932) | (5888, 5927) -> 1.86 Ang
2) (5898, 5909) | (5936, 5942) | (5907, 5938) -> 0.47 Ang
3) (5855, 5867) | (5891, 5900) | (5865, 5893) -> -1.35 Ang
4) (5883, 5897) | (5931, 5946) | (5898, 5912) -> -1.87 Ang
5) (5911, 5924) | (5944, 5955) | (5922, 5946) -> -0.24 Ang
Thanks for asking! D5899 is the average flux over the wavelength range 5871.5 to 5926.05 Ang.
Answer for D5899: 10.3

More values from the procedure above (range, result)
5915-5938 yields 10.8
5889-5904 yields 8.94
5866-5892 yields 10.4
